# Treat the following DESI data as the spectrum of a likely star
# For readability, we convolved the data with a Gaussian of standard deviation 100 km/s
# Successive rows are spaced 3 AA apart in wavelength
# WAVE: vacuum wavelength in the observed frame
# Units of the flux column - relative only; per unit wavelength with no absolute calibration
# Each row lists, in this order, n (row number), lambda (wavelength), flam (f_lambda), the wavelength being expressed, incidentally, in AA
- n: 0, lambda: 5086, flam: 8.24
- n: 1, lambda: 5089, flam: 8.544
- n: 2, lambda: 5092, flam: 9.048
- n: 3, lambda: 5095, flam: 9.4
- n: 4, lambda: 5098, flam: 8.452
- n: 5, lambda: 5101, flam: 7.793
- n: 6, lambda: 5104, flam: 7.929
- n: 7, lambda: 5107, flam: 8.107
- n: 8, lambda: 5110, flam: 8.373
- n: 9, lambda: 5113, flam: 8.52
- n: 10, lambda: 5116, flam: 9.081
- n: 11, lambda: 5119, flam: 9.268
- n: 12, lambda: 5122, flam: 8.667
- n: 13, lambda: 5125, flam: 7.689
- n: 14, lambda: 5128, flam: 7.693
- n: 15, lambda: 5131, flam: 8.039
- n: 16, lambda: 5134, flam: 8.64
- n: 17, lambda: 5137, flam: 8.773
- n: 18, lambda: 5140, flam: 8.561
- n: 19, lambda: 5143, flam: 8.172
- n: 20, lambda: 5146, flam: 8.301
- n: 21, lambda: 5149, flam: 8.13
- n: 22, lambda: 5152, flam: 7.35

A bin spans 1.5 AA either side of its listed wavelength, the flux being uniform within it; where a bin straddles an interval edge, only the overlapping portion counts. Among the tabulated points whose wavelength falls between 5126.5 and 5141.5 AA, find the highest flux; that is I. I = 8.773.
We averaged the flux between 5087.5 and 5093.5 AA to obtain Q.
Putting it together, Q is 8.8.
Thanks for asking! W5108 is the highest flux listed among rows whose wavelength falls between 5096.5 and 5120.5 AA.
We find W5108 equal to 9.268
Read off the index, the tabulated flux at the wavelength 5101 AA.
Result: 7.793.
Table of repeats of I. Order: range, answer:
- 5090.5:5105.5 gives 9.4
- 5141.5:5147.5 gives 8.301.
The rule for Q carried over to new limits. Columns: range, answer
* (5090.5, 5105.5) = 8.52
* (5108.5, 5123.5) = 8.78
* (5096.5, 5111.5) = 8.13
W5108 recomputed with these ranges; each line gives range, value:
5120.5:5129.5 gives 8.667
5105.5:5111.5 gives 8.373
